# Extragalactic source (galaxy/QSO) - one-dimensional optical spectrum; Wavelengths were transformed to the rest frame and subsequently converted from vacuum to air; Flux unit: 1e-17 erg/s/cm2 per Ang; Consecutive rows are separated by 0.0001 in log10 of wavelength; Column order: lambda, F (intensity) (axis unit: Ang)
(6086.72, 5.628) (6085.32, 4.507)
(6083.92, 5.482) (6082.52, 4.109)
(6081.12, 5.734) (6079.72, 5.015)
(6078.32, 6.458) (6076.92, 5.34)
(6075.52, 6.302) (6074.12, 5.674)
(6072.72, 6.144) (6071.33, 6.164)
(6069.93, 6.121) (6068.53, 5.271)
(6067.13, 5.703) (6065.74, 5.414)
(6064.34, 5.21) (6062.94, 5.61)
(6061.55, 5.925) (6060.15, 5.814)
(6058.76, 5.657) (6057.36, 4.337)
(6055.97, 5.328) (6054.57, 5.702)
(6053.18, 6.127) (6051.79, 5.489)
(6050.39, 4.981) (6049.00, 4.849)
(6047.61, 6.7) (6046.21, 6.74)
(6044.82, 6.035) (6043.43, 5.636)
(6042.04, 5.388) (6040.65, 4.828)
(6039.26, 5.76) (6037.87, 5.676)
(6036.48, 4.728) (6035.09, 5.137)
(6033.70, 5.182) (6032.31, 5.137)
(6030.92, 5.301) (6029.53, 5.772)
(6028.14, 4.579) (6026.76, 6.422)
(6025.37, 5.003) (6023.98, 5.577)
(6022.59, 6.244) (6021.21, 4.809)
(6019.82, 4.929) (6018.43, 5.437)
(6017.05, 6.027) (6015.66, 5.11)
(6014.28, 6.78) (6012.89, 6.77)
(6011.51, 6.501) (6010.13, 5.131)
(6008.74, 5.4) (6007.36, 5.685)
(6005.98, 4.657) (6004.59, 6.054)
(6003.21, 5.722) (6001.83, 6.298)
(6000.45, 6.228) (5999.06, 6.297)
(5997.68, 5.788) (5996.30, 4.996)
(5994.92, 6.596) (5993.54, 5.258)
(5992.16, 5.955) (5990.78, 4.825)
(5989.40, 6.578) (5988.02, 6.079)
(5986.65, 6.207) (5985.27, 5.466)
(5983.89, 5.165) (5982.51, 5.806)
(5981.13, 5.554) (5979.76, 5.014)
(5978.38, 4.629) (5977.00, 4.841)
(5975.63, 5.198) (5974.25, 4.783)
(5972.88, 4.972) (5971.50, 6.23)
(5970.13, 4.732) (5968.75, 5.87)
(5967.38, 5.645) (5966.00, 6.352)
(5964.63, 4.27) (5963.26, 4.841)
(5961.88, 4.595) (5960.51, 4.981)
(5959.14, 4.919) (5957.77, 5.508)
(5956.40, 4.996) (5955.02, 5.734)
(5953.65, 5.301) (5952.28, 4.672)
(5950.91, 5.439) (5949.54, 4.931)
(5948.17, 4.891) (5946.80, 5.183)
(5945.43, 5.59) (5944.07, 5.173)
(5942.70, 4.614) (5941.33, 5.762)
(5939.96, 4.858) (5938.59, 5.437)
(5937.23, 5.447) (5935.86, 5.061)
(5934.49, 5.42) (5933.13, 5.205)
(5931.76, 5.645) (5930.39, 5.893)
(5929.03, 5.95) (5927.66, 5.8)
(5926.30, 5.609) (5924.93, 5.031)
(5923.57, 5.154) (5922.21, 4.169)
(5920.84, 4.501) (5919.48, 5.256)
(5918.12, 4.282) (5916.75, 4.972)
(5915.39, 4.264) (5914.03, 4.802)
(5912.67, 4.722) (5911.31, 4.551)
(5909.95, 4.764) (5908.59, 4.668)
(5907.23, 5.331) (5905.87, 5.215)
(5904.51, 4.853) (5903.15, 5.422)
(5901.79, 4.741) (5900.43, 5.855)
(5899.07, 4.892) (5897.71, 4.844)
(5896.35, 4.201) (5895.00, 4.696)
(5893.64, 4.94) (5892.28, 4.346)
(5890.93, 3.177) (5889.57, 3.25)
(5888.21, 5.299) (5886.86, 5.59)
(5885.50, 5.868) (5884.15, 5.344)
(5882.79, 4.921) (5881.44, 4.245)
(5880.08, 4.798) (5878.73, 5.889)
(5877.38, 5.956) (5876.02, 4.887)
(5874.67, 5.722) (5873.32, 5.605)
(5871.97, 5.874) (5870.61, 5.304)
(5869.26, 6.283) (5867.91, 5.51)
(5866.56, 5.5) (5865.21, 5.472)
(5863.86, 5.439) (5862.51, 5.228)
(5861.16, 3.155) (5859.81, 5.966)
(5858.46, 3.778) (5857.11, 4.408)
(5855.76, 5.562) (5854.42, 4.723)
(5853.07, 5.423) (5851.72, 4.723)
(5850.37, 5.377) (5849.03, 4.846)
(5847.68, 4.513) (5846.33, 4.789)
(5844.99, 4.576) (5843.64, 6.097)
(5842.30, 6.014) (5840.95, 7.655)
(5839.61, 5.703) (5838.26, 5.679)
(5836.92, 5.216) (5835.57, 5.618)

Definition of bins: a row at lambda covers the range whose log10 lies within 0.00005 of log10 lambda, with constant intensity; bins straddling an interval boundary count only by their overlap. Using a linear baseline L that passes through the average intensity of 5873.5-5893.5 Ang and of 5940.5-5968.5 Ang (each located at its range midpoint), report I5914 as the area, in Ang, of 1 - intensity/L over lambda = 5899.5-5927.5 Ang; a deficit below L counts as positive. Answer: 0.72 Ang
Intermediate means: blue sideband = 4.97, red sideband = 5.18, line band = 4.93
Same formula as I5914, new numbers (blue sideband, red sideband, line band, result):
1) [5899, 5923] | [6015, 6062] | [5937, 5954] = -0.5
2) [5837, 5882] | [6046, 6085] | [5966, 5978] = 0.3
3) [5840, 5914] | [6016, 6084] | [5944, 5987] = 0.7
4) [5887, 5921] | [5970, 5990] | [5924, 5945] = -1.6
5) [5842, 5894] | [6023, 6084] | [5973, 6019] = -2.2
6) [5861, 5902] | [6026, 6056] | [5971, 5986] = 0.3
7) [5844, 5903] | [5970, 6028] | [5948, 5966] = 1.2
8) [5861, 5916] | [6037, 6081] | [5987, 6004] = -1.5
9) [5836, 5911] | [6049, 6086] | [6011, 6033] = -0.9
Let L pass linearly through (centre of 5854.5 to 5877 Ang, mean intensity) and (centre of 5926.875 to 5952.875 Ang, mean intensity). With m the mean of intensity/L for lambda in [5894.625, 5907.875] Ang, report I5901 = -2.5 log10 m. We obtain 0.05 mag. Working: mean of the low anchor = 5.23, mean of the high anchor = 5.32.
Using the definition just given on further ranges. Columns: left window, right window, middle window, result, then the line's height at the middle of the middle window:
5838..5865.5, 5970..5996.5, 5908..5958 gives 0.05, 5.36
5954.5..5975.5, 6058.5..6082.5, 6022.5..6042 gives 0.03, 5.52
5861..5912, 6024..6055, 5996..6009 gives -0.07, 5.4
